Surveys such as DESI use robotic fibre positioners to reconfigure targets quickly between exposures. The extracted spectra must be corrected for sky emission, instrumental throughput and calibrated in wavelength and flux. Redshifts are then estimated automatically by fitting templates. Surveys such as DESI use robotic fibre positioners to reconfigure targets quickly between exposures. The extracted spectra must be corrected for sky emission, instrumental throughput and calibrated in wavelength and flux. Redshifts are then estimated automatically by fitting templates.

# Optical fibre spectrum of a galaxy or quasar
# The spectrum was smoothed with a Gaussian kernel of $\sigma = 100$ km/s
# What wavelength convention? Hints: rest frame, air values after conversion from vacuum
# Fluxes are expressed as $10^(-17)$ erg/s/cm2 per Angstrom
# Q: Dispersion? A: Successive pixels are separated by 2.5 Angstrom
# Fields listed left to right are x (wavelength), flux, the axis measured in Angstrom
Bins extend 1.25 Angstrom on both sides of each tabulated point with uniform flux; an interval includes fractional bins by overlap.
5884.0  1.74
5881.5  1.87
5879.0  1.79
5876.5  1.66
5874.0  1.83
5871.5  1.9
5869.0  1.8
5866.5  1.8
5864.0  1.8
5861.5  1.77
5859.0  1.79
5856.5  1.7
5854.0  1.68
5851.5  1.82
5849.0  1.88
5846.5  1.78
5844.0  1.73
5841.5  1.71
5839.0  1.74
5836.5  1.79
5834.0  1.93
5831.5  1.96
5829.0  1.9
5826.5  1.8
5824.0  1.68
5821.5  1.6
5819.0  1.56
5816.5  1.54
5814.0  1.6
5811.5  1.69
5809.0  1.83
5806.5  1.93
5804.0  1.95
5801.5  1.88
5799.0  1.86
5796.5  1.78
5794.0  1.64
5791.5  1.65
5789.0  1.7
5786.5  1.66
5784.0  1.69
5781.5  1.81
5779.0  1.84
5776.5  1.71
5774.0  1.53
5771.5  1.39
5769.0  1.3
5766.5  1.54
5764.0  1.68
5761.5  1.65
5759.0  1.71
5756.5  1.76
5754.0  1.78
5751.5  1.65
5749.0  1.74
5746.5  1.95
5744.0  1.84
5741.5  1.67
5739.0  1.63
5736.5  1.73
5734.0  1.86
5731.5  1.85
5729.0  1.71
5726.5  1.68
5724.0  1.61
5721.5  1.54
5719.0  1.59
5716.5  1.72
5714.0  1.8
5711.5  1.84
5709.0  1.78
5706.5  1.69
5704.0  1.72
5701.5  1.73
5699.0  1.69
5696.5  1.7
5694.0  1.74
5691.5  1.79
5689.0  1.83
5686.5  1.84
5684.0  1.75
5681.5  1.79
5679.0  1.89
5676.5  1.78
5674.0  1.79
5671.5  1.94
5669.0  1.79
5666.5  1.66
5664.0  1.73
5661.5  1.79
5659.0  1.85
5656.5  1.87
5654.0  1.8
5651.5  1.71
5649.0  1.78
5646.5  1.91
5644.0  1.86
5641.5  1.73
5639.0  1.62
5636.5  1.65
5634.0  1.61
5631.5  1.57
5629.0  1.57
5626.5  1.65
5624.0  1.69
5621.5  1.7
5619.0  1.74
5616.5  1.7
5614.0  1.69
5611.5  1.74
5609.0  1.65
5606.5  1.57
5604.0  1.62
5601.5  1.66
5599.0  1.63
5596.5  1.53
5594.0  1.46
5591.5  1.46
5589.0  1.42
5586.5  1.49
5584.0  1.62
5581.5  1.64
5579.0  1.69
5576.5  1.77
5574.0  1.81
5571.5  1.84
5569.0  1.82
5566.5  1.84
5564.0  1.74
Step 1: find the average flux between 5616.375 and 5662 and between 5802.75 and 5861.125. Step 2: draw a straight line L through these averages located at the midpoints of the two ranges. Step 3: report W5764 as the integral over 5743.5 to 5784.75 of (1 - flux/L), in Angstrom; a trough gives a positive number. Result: 1.7 Angstrom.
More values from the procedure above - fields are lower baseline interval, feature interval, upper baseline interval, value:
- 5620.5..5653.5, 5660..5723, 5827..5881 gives -1.2 Angstrom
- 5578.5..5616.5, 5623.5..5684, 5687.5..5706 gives -2.7 Angstrom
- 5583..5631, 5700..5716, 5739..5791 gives -1.0 Angstrom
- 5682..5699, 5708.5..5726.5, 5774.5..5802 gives 0.7 Angstrom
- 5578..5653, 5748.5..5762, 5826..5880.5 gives 0.1 Angstrom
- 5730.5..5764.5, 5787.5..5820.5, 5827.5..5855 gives 0.9 Angstrom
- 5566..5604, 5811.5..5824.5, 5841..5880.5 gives 1.2 Angstrom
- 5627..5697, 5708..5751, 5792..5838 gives 0.7 Angstrom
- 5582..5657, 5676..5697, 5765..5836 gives -1.5 Angstrom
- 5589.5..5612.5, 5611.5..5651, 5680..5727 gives -1.8 Angstrom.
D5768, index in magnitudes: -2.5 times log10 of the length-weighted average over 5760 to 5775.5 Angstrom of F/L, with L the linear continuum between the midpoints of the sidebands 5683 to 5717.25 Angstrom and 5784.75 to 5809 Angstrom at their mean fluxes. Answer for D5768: 0.17 mag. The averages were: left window 1.76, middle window 1.52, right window 1.78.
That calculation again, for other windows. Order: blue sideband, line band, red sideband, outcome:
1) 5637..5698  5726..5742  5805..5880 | 0.03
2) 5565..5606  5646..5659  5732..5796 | -0.10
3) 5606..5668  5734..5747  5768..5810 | -0.03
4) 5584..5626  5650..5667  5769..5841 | -0.09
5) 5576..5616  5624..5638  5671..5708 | 0.03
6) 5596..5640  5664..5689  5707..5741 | -0.07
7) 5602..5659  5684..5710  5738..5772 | -0.04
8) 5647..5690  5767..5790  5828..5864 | 0.11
